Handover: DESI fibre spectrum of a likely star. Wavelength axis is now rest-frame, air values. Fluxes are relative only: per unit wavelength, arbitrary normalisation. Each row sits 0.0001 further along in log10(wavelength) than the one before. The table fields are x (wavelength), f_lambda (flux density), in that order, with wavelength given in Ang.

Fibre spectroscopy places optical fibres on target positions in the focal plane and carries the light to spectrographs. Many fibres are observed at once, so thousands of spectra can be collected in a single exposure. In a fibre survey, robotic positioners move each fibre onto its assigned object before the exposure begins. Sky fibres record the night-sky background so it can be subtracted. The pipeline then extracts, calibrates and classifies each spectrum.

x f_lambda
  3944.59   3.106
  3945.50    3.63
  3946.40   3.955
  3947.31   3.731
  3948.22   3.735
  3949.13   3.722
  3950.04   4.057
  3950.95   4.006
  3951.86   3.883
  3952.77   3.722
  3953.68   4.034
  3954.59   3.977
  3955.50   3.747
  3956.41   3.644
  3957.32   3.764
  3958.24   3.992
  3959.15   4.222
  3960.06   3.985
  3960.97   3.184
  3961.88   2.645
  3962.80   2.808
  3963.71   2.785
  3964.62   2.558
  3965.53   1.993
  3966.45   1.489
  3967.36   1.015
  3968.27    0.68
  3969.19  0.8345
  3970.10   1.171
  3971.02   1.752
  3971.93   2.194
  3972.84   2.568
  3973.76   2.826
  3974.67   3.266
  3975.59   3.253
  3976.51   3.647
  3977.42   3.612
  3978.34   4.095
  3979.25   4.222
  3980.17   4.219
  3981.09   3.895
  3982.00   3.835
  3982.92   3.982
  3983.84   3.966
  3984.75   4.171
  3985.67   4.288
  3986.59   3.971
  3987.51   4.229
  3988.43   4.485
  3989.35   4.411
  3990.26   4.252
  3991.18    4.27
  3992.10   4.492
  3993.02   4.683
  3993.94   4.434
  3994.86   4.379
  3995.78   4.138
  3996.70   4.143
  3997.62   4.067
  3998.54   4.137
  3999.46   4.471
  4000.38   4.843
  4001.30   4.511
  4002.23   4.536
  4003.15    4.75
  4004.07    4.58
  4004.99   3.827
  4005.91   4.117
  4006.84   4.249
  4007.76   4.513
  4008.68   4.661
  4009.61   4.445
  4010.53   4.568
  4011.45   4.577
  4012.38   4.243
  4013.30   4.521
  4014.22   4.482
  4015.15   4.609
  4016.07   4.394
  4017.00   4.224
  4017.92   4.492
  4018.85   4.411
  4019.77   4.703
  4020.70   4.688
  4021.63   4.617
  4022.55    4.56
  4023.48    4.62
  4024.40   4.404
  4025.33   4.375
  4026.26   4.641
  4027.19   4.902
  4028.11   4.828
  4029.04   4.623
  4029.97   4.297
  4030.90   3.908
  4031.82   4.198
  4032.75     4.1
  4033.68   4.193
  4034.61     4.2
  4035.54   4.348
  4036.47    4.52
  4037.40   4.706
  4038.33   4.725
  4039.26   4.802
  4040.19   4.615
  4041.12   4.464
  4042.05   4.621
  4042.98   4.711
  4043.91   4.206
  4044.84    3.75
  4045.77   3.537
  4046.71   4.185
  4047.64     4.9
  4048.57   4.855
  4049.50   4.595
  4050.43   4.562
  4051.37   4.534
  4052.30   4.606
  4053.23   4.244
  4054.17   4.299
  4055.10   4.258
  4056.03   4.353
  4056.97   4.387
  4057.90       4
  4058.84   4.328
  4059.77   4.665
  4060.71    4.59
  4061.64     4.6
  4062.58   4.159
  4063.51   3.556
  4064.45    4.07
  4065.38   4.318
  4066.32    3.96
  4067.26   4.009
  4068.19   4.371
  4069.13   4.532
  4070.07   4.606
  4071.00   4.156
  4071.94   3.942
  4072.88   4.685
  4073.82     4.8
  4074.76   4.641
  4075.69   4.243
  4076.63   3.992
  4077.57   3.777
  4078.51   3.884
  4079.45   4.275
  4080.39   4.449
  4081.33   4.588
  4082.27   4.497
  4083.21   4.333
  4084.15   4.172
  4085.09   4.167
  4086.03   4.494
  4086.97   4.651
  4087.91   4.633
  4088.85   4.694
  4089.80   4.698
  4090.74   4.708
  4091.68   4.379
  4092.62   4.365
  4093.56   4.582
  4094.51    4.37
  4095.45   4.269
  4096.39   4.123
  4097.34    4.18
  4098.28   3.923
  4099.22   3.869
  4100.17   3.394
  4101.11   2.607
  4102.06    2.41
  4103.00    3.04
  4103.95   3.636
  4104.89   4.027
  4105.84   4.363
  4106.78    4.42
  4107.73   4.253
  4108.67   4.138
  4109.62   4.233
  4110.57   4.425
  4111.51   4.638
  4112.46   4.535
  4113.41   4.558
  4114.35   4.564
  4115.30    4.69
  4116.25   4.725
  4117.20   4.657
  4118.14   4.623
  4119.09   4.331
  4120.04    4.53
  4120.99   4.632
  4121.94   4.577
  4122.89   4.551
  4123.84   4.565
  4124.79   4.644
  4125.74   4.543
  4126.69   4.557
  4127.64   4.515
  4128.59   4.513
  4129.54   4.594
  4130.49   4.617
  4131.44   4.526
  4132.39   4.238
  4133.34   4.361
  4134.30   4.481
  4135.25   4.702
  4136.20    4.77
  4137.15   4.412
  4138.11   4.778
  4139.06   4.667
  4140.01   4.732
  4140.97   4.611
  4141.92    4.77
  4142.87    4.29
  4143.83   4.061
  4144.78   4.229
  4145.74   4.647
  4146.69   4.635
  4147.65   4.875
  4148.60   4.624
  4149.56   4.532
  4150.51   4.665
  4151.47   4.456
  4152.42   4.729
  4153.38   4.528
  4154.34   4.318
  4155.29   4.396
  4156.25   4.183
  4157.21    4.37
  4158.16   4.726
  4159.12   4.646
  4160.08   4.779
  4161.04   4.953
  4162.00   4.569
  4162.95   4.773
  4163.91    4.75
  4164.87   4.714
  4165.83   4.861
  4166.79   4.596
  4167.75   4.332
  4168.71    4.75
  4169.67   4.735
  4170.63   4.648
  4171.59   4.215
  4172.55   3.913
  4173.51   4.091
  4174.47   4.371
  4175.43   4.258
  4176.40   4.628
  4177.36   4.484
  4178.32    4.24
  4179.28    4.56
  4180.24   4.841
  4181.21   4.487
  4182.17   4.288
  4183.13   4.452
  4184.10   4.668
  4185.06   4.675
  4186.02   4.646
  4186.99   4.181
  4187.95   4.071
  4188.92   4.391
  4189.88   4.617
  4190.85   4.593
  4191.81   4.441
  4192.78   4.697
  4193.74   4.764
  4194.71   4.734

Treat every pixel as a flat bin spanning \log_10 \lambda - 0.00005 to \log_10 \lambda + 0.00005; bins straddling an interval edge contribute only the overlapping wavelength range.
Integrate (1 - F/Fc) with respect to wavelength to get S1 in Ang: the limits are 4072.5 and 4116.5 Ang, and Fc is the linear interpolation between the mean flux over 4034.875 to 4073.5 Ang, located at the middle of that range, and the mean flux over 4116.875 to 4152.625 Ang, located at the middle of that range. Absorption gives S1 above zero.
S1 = 2.30 Ang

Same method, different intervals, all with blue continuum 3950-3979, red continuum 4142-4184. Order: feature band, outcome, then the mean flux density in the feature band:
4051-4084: -4.63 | 4.3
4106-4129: -1.93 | 4.52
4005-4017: -3.88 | 4.41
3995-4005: -3.50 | 4.39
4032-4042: -2.62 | 4.46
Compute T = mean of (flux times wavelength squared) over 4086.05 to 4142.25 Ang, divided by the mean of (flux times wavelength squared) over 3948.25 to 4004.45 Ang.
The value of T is 1.30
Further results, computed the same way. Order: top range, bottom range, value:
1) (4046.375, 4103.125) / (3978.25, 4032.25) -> 1.01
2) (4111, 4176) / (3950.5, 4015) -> 1.32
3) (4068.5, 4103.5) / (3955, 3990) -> 1.38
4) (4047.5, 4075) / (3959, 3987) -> 1.53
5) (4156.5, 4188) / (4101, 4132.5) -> 1.07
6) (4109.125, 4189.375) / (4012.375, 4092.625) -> 1.08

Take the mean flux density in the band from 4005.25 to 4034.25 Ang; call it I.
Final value 4.45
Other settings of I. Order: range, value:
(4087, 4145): 4.36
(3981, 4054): 4.4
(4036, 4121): 4.31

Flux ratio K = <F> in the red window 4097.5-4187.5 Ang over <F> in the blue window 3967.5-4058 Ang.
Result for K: 1.07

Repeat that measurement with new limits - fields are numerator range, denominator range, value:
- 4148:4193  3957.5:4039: 1.15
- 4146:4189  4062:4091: 1.05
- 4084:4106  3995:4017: 0.92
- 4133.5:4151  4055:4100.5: 1.06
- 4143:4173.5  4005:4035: 1.02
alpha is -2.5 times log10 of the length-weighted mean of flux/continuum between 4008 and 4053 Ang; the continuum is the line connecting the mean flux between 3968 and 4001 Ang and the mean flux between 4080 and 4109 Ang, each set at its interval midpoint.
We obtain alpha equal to -0.16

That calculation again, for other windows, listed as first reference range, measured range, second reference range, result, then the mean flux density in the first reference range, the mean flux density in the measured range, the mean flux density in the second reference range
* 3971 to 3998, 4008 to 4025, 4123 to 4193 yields -0.13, 3.89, 4.51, 4.53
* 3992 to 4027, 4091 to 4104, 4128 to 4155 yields 0.18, 4.45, 3.82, 4.55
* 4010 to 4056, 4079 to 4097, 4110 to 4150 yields 0.02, 4.46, 4.44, 4.56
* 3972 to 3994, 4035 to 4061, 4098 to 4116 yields -0.12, 3.92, 4.44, 4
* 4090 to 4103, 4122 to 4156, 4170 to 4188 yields -0.09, 3.92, 4.54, 4.42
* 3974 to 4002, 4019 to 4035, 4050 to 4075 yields -0.06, 4.14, 4.46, 4.34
